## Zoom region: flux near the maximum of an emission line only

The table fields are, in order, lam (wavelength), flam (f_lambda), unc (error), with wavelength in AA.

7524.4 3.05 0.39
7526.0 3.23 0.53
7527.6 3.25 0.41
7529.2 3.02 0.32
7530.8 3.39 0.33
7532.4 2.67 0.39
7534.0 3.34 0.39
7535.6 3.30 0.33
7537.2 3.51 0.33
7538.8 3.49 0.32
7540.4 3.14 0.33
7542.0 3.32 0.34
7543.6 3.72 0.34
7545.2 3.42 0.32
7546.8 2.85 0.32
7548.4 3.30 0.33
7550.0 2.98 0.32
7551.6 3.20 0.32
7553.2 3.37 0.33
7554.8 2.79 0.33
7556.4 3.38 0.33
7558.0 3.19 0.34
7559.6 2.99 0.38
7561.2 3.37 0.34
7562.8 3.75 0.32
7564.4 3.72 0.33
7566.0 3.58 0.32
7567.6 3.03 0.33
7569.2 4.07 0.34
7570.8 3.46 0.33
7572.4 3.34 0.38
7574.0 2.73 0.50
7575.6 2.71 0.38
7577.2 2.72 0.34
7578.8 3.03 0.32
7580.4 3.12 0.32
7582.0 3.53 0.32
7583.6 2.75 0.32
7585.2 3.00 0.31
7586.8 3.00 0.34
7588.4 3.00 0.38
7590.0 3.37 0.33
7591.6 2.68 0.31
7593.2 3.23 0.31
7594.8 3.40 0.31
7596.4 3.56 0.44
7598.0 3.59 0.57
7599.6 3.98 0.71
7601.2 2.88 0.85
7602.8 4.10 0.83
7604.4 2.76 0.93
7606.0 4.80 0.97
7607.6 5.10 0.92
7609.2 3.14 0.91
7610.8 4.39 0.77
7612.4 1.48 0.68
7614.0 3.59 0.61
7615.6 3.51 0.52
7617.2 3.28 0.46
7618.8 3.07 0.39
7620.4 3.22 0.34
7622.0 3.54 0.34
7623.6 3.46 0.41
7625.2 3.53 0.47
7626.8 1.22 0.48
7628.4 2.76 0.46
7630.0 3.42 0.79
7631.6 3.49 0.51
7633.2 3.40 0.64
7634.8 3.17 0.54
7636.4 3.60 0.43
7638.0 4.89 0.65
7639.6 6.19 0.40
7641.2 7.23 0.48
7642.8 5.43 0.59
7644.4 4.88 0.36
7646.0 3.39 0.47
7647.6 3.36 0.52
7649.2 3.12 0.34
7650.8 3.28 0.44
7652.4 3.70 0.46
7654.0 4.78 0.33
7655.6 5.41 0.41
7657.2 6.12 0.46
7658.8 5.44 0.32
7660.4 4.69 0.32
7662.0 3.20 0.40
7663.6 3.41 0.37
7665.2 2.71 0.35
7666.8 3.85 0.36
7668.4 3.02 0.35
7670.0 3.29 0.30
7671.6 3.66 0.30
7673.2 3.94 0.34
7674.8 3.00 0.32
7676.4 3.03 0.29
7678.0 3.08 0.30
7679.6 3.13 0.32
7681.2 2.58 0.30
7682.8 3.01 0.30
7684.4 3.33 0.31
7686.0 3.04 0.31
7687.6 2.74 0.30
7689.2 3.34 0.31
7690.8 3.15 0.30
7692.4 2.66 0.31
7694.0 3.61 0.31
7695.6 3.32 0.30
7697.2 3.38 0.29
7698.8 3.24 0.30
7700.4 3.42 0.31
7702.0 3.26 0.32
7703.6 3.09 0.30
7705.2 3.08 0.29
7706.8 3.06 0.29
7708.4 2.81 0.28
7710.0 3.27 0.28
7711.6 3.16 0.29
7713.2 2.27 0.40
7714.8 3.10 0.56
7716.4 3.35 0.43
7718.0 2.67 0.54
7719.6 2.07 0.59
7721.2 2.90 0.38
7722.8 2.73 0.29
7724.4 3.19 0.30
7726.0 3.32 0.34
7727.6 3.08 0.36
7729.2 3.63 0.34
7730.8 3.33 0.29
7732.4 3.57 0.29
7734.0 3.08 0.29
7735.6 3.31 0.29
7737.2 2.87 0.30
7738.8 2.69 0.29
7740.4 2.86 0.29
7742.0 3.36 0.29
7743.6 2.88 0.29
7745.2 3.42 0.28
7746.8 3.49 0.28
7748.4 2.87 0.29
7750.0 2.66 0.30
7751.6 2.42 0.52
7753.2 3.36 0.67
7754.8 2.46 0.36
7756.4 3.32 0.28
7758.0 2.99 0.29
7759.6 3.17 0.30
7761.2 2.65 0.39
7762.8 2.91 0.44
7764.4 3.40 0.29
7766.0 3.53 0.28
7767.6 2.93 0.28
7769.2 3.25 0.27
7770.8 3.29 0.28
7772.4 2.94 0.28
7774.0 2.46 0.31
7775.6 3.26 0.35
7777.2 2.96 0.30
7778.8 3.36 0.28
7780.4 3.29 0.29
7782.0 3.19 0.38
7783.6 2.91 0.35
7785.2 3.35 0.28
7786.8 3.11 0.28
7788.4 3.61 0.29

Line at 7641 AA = [S II] 6716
